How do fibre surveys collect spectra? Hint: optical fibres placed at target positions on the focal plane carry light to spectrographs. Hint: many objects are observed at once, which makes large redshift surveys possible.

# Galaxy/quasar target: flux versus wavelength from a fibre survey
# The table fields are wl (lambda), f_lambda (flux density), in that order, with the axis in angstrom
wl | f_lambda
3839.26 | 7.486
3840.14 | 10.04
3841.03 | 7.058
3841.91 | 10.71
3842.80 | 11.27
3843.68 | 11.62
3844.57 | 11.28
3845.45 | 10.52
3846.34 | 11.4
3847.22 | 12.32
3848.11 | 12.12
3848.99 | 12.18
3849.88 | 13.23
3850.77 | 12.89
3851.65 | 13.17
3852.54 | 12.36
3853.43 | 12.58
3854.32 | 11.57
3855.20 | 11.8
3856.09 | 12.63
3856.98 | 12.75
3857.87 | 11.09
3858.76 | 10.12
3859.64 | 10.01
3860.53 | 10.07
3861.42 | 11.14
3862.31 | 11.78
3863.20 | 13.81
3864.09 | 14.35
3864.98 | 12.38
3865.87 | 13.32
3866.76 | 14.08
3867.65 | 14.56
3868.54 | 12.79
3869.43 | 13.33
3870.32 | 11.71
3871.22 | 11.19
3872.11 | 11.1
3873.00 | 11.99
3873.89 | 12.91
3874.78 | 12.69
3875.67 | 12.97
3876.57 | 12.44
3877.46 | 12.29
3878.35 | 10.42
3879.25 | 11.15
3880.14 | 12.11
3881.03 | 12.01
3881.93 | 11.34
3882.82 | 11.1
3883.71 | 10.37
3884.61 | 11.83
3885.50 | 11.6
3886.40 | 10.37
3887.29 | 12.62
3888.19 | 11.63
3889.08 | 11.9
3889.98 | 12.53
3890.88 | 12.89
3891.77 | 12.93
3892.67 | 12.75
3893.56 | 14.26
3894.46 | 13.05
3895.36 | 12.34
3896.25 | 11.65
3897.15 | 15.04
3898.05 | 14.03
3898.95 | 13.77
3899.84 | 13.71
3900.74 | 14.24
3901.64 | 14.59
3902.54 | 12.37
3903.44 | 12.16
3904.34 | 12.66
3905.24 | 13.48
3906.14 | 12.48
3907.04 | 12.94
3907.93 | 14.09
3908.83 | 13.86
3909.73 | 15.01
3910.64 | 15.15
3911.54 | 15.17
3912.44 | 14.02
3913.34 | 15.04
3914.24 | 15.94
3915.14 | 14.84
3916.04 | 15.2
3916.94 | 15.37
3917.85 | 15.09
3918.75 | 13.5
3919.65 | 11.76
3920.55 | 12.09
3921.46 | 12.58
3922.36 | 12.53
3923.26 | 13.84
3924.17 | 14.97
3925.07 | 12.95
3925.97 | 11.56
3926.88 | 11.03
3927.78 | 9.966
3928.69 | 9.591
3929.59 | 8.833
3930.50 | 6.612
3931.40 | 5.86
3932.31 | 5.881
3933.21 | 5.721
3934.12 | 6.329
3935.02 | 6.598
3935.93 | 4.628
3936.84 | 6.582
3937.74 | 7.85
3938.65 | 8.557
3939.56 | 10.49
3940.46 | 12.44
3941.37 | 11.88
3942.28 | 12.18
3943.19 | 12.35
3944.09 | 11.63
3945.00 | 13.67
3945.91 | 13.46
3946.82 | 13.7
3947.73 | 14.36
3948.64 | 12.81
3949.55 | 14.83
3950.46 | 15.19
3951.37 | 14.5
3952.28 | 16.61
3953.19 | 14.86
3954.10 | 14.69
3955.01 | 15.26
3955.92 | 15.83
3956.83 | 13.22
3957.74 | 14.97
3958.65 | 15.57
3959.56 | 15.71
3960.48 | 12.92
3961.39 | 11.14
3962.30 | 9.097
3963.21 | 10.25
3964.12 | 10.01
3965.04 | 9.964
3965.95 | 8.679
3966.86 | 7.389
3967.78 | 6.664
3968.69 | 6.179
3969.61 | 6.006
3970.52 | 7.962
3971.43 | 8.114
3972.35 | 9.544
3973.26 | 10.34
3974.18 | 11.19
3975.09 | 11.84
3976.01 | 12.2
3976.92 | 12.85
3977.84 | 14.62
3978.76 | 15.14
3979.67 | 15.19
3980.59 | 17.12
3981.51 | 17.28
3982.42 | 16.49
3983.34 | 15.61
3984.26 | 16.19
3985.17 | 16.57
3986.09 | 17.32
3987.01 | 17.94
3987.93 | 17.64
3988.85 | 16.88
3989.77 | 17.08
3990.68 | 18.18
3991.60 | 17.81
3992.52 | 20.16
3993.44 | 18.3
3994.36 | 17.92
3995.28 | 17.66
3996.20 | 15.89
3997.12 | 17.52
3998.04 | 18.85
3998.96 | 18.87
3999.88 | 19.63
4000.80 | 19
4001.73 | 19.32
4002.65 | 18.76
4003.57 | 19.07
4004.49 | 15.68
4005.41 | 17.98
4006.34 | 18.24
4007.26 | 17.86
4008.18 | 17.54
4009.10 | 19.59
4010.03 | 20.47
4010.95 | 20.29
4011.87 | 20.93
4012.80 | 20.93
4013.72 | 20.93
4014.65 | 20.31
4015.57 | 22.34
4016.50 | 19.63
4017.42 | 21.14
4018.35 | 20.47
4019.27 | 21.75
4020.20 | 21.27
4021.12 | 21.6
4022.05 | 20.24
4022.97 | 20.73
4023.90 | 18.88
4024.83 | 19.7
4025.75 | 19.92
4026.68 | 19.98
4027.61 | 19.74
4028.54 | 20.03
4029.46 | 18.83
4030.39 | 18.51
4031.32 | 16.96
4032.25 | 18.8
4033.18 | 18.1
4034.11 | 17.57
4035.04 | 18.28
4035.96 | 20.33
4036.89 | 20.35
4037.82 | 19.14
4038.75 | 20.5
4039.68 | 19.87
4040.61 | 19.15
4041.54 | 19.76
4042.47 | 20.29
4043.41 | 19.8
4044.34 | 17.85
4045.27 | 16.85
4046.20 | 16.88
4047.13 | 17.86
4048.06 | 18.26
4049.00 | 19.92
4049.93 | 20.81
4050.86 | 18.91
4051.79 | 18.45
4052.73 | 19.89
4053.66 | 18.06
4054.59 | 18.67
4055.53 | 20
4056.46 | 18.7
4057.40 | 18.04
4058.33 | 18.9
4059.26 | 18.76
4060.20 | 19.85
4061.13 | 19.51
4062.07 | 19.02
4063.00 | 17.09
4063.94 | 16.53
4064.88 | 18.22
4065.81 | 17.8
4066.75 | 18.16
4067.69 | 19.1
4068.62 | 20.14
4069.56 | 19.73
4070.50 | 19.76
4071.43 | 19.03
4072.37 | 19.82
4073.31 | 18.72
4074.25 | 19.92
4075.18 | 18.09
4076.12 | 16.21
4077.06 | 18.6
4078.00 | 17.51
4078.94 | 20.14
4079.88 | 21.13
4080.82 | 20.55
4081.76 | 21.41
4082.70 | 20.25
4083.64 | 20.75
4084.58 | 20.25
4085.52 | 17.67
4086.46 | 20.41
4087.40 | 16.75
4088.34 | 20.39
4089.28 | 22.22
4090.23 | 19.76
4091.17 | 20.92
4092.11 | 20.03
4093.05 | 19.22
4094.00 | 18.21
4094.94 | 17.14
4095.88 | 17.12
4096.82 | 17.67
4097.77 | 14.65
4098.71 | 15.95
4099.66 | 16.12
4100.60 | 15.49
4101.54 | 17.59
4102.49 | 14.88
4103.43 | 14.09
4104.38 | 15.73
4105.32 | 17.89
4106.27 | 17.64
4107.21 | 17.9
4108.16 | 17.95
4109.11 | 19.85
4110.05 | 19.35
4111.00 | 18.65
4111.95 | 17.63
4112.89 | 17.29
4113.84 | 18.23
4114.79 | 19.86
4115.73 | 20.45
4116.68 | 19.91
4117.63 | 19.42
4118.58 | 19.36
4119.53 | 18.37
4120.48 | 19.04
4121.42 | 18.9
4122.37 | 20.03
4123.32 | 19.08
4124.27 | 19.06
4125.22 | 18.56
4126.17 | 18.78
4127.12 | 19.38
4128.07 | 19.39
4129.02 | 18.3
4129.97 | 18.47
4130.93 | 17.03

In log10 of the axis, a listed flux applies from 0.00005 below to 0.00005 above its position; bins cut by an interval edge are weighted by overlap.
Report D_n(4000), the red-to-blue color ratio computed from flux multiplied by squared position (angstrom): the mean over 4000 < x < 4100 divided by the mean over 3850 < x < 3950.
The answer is 1.7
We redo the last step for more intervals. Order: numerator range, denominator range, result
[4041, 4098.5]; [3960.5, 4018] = 1.26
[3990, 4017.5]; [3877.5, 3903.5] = 1.62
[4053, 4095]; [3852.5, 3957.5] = 1.69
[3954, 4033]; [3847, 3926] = 1.35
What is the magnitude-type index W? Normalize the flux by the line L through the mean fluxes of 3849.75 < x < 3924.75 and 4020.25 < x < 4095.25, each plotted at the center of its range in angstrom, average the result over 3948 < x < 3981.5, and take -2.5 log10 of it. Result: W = 0.27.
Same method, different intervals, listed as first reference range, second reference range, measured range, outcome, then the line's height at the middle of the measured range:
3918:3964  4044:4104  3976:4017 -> -0.23 mag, 14.6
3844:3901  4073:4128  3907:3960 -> 0.13 mag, 14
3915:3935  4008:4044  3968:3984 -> 0.27 mag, 15.5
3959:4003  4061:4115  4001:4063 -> -0.19 mag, 16.3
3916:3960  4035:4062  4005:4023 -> -0.20 mag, 16.9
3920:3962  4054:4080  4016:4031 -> -0.23 mag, 16.3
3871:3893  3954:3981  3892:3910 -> -0.14 mag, 11.8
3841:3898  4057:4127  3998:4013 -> -0.18 mag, 16.1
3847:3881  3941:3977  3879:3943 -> 0.02 mag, 12.1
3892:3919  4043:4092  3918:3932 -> 0.28 mag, 14.5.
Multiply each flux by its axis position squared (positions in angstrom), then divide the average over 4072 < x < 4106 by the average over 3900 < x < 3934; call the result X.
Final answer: 1.6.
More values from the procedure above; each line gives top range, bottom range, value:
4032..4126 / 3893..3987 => 1.62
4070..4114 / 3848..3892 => 1.70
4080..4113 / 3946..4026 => 1.21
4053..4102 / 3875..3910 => 1.63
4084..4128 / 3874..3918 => 1.56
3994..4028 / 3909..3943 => 1.80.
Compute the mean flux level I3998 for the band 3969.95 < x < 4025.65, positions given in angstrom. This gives 17.5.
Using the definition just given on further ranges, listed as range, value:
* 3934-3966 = 12.1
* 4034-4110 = 18.7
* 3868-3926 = 13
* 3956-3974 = 10.3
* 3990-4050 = 19.2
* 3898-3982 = 12.1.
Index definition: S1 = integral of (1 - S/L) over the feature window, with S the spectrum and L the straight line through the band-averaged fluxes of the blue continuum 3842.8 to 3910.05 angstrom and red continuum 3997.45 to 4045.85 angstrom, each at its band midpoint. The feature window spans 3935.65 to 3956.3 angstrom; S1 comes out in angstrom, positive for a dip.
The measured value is 4.2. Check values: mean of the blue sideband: 12.4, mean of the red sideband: 19.5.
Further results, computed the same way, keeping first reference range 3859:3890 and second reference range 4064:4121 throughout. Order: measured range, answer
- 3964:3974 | 4.4 angstrom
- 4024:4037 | -1.8 angstrom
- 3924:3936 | 4.5 angstrom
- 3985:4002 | -2.6 angstrom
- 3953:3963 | 0.5 angstrom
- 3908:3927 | -0.9 angstrom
